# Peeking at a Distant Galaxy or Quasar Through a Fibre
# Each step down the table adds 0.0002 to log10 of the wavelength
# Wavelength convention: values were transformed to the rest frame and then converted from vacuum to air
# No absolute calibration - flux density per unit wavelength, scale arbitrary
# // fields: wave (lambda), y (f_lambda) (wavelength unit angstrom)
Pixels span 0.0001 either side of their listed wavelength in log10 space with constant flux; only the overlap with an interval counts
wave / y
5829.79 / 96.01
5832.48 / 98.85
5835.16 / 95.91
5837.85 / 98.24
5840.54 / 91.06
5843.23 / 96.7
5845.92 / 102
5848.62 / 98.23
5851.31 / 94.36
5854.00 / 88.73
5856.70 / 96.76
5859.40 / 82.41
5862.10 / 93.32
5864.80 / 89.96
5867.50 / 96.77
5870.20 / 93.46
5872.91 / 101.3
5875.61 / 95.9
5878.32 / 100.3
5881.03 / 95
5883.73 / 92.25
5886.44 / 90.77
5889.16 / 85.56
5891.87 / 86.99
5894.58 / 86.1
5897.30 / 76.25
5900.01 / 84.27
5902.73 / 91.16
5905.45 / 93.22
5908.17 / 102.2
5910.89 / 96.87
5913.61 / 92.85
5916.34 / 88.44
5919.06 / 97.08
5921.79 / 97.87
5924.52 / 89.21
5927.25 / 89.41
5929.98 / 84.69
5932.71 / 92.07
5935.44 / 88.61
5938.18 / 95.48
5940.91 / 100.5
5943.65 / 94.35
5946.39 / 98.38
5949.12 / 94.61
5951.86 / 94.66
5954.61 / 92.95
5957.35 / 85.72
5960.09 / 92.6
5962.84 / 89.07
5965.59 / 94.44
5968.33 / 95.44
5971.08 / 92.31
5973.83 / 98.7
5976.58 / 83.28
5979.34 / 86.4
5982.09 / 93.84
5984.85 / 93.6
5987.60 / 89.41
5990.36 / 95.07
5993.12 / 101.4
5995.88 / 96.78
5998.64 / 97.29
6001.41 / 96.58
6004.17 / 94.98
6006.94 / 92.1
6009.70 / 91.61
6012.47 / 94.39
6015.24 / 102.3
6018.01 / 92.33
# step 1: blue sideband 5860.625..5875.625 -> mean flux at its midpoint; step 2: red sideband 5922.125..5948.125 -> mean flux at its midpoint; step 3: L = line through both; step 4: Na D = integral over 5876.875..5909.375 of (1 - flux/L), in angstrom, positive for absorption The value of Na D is 1.3 angstrom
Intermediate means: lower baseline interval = 95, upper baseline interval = 92.8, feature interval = 90.3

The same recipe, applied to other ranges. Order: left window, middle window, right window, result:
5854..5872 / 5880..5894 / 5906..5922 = 0.6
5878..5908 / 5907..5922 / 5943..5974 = -0.8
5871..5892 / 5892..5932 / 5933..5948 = 1.7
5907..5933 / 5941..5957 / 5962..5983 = -0.4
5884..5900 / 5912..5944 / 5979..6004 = -1.3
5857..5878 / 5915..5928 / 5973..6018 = 0.2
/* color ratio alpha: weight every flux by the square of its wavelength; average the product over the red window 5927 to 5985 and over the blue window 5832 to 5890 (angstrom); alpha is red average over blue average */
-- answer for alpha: 1.01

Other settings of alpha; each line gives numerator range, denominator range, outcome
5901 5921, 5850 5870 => 1.05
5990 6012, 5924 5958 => 1.05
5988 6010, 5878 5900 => 1.12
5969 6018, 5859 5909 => 1.07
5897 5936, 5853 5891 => 1.00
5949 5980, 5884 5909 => 1.06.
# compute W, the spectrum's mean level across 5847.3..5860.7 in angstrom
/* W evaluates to 92.1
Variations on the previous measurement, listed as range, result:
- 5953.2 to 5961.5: 90.4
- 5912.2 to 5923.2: 94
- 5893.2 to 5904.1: 84.5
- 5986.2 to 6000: 96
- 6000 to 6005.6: 95.6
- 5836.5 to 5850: 97.2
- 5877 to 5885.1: 95.9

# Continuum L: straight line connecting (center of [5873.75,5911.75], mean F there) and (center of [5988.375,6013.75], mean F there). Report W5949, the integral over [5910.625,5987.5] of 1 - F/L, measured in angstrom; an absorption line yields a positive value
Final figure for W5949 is 0.8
